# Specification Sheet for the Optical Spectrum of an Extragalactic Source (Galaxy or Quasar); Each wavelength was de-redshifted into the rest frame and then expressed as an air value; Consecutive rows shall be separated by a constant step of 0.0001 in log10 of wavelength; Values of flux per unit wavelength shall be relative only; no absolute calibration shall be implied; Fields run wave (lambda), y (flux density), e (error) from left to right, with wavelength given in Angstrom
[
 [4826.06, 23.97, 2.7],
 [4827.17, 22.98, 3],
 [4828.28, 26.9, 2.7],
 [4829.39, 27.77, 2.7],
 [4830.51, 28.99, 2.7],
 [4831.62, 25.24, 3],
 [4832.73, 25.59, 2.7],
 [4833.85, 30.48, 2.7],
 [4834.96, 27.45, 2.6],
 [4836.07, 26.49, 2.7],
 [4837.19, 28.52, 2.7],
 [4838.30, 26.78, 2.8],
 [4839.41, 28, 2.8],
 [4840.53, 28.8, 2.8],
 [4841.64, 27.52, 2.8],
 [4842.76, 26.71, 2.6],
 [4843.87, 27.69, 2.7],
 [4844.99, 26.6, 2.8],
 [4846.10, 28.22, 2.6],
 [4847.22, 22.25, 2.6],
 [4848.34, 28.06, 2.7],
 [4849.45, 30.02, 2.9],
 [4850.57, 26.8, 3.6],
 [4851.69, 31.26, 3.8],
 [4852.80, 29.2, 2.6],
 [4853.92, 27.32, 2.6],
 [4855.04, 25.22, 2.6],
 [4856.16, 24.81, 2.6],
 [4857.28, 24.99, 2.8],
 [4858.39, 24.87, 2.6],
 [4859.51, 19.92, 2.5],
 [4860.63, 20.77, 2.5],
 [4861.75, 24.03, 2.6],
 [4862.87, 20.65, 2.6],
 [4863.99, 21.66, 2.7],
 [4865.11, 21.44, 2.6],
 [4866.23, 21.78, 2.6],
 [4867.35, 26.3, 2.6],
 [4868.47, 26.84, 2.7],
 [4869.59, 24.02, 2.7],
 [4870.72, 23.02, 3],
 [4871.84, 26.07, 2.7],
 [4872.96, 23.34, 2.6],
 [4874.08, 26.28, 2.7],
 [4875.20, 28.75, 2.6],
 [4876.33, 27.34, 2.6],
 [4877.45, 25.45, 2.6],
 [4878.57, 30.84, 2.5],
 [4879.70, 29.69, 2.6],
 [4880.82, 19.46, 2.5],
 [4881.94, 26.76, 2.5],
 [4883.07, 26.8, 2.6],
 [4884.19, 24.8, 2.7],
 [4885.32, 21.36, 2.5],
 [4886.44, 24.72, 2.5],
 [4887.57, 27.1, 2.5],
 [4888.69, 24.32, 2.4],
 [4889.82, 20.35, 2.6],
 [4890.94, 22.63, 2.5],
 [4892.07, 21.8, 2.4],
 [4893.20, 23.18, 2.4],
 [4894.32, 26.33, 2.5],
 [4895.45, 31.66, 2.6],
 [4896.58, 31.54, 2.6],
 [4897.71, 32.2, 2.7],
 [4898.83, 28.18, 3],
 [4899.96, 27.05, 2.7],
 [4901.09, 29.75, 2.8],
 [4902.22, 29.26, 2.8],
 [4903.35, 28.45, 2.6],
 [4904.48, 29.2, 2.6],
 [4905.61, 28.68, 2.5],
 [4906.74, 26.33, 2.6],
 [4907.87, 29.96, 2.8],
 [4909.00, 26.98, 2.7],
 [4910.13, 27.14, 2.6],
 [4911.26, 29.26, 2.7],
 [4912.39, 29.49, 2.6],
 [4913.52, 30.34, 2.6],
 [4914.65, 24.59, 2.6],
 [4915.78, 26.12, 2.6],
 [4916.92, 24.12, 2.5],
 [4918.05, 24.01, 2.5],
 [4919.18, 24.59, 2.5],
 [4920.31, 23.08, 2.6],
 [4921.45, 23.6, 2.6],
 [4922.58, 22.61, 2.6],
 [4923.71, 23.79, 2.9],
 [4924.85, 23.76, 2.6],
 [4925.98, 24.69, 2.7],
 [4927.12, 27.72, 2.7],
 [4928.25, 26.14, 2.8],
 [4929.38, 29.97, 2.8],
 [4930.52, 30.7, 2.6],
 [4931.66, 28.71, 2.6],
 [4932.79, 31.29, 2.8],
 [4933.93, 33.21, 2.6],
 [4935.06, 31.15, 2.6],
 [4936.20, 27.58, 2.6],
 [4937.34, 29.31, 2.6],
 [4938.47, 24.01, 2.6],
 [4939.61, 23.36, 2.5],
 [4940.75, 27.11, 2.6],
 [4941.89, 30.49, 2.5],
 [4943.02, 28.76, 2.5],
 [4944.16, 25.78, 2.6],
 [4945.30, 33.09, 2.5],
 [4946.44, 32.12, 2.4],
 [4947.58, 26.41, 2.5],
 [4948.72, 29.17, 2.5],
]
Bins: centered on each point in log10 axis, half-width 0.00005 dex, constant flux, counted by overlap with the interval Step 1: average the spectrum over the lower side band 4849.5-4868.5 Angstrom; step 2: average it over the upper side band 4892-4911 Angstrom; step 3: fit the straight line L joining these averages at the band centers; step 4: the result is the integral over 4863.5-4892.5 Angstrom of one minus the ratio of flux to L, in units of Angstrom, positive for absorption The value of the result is 1.66 Angstrom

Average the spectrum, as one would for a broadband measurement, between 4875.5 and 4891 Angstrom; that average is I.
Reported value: 25.3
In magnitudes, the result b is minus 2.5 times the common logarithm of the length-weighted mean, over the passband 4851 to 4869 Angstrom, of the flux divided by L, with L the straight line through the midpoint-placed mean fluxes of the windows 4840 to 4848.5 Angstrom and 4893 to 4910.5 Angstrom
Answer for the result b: 0.12 mag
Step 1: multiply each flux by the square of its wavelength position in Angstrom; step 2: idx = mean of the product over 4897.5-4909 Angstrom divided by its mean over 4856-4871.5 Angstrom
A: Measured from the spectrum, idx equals 1.3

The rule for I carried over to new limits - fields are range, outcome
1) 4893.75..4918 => 28.3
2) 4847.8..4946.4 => 26.5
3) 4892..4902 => 28.3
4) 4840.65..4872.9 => 25.3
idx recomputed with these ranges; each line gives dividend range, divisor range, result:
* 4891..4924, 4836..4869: 1.07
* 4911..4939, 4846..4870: 1.11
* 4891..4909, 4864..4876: 1.15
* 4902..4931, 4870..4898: 1.05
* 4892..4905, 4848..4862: 1.12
